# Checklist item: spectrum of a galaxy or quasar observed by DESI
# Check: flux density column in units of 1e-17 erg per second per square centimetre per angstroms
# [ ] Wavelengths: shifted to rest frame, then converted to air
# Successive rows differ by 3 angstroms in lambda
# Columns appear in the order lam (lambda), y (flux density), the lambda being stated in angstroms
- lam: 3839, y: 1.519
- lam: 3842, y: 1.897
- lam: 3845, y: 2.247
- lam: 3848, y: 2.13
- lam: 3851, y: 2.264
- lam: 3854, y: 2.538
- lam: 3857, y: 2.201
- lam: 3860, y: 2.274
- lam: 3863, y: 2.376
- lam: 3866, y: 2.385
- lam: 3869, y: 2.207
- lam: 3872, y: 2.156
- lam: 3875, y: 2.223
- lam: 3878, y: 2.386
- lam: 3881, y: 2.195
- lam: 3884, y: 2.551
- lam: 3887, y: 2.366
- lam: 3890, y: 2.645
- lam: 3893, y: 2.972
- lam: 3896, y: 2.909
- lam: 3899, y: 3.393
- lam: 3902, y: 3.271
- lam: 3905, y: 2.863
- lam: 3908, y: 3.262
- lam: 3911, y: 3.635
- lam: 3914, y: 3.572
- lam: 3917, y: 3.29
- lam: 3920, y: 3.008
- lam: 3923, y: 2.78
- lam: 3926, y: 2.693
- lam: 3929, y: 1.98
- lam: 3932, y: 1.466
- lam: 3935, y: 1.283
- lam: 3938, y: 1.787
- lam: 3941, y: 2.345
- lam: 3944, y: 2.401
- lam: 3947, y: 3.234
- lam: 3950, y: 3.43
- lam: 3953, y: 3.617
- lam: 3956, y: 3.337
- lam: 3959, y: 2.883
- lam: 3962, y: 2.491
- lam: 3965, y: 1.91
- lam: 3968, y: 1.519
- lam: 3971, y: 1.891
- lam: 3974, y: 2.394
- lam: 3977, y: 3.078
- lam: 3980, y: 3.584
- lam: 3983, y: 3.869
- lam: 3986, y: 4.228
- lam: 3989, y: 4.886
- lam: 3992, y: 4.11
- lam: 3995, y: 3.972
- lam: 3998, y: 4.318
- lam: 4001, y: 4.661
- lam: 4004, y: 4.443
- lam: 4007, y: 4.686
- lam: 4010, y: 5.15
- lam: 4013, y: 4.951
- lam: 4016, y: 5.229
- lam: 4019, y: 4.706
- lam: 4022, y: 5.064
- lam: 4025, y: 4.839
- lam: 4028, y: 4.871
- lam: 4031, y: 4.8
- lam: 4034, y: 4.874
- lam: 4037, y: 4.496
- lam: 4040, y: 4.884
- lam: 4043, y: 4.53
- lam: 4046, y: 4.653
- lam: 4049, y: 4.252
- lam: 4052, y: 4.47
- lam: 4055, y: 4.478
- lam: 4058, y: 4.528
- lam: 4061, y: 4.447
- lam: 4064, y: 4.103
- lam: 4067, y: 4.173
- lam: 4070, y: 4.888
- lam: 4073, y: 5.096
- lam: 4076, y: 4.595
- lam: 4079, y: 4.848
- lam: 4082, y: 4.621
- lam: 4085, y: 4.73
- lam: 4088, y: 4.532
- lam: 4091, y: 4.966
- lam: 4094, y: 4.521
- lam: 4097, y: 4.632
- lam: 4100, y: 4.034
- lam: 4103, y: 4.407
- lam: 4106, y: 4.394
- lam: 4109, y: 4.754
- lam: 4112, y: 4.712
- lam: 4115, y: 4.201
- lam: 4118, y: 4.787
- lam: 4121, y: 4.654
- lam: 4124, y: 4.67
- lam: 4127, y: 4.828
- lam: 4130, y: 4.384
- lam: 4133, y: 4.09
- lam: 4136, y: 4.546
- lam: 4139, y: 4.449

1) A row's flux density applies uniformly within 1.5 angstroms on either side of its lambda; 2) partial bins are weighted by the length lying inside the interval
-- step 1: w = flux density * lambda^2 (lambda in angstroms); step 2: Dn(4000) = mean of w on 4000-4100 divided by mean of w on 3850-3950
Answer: 1.95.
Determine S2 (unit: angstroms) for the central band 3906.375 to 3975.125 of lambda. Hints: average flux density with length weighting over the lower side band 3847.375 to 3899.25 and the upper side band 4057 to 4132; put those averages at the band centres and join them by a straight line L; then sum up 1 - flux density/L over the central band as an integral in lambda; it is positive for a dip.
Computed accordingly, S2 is 9.9 angstroms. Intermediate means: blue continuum 2.44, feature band 2.62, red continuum 4.58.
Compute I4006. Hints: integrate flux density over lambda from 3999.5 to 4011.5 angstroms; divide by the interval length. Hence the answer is 4.74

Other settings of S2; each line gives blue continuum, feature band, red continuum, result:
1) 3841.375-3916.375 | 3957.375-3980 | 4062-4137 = 6.7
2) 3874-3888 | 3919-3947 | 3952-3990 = 5.1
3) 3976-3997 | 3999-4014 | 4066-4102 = -2.3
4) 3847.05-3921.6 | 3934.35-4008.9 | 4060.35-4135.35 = 5.2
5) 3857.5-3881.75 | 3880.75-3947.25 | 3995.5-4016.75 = 7.0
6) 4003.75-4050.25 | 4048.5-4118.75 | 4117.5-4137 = 1.6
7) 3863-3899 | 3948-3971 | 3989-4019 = 6.8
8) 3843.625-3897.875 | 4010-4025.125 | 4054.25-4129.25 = -4.5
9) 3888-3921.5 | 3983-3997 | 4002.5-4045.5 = 0.3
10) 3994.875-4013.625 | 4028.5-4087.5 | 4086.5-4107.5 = -0.7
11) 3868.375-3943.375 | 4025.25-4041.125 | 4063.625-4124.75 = -3.4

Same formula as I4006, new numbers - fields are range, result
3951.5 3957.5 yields 3.48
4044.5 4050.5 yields 4.45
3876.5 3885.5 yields 2.38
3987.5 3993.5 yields 4.5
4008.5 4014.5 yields 5.05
